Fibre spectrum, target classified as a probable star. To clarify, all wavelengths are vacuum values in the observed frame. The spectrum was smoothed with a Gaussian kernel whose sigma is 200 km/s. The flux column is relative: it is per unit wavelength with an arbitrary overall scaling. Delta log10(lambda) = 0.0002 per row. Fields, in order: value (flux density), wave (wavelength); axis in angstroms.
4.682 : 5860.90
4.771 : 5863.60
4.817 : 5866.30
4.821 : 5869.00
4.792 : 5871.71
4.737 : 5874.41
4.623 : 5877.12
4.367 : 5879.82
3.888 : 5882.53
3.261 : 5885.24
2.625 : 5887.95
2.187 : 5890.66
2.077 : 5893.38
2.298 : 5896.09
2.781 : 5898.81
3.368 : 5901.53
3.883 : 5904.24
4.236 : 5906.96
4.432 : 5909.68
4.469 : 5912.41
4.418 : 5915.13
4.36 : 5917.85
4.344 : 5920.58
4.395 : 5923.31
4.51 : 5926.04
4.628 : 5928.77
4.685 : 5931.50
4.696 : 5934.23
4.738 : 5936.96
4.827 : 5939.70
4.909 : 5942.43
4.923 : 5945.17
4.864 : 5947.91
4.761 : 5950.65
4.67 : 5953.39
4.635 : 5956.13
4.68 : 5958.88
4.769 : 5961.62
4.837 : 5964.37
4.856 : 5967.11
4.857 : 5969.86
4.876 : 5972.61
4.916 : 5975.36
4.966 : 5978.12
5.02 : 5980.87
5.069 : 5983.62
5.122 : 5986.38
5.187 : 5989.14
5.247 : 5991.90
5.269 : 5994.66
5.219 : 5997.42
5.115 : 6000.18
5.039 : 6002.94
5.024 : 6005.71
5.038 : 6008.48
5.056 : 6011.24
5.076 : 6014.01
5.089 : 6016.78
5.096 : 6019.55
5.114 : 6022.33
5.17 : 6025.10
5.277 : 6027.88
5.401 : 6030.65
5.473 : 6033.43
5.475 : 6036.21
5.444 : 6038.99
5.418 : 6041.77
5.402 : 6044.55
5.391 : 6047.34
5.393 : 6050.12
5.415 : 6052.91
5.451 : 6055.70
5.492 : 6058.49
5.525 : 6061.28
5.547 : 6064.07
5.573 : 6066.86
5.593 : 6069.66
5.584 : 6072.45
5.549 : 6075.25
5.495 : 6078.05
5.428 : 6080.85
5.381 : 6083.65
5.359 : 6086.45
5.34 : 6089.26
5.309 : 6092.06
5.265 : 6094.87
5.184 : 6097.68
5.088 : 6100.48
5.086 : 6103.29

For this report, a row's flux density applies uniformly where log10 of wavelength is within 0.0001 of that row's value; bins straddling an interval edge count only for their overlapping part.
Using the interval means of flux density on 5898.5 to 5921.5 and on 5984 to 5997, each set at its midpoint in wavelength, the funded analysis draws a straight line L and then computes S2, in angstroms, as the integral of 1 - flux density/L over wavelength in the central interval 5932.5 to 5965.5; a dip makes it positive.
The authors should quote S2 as -1.1 angstroms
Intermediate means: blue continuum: 4.08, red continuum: 5.19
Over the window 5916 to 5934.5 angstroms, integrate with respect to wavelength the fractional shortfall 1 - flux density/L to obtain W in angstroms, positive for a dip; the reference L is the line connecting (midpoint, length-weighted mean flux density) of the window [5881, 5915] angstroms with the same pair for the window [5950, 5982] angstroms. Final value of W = -2.7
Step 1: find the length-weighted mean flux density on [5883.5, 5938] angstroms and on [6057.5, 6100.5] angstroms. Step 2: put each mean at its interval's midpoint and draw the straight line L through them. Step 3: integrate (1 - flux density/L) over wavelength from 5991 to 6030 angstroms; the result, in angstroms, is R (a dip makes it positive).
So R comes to -3.0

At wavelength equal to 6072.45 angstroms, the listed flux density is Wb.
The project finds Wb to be 5.584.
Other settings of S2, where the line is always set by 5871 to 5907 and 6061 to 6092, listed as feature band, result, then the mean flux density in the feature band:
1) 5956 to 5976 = -2.4 angstroms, 4.81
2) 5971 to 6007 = -4.3 angstroms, 5.08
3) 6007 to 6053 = -2.7 angstroms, 5.27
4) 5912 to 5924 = -2.0 angstroms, 4.39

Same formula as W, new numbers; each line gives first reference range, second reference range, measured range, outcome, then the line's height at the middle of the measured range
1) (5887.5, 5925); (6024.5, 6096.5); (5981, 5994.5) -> -1.7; 4.56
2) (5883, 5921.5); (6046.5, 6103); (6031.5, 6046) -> -1.3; 5.01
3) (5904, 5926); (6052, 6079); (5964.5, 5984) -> -0.5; 4.81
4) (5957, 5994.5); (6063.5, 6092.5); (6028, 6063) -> -0.8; 5.31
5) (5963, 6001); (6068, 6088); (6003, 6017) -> 0.3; 5.17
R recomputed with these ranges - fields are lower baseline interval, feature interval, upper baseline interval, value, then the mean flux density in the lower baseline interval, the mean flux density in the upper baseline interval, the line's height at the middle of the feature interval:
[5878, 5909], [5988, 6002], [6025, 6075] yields -1.6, 3.23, 5.46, 4.67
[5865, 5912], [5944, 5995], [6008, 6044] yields -3.2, 3.73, 5.25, 4.63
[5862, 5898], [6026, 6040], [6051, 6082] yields -0.5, 3.78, 5.51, 5.2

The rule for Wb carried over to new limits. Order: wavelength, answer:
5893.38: 2.077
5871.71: 4.792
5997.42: 5.219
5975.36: 4.916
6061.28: 5.525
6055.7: 5.451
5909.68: 4.432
